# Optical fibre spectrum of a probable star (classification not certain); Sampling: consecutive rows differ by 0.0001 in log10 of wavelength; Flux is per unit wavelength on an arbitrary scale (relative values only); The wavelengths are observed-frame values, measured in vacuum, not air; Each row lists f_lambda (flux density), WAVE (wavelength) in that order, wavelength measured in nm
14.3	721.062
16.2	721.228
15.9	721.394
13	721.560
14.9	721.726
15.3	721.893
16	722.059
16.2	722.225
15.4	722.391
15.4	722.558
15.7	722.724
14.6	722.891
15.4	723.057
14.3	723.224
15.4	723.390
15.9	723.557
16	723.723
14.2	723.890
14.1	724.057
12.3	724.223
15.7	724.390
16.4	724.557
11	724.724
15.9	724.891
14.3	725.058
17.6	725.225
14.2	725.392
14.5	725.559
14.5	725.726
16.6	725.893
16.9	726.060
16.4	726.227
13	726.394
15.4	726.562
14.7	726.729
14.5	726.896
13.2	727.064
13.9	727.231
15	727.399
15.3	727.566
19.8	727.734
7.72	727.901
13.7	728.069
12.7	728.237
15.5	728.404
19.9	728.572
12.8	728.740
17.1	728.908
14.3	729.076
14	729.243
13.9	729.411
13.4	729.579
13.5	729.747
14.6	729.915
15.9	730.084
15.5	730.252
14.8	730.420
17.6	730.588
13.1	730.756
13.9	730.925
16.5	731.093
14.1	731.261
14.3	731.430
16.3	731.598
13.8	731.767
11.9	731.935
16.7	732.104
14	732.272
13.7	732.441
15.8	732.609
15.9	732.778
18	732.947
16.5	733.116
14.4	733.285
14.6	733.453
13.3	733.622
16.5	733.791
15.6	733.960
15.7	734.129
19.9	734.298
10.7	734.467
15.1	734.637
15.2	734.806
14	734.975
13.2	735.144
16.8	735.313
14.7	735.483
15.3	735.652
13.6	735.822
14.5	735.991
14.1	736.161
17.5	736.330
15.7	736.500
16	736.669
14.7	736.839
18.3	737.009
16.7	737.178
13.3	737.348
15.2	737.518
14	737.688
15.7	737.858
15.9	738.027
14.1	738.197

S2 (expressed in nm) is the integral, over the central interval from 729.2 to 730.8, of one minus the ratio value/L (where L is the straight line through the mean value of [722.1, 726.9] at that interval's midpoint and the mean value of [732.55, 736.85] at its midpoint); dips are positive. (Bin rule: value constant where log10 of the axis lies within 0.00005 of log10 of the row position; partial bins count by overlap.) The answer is 0.05 nm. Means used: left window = 15.1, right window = 15.3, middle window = 14.7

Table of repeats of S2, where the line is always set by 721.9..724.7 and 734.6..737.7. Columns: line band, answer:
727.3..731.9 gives 0.12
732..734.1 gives -0.03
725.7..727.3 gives 0.02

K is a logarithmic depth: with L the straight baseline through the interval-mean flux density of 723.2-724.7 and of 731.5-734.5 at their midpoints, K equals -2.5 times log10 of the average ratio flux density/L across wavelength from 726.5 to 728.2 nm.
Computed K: 0.05 mag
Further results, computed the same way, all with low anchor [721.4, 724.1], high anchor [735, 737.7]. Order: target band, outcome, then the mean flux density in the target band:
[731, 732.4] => 0.039 mag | 14.7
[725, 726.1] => -0.023 mag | 15.5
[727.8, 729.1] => 0.066 mag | 14.3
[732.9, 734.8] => -0.014 mag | 15.4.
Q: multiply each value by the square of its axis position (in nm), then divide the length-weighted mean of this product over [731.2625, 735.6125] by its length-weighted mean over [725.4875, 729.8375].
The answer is 1.04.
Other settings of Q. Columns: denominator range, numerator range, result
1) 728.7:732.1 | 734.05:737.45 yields 1.06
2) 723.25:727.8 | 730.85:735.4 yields 1.02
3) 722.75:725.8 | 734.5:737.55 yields 1.06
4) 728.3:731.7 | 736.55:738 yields 1.05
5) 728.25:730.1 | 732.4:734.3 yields 1.07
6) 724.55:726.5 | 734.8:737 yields 1.03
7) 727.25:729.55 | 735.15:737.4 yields 1.07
